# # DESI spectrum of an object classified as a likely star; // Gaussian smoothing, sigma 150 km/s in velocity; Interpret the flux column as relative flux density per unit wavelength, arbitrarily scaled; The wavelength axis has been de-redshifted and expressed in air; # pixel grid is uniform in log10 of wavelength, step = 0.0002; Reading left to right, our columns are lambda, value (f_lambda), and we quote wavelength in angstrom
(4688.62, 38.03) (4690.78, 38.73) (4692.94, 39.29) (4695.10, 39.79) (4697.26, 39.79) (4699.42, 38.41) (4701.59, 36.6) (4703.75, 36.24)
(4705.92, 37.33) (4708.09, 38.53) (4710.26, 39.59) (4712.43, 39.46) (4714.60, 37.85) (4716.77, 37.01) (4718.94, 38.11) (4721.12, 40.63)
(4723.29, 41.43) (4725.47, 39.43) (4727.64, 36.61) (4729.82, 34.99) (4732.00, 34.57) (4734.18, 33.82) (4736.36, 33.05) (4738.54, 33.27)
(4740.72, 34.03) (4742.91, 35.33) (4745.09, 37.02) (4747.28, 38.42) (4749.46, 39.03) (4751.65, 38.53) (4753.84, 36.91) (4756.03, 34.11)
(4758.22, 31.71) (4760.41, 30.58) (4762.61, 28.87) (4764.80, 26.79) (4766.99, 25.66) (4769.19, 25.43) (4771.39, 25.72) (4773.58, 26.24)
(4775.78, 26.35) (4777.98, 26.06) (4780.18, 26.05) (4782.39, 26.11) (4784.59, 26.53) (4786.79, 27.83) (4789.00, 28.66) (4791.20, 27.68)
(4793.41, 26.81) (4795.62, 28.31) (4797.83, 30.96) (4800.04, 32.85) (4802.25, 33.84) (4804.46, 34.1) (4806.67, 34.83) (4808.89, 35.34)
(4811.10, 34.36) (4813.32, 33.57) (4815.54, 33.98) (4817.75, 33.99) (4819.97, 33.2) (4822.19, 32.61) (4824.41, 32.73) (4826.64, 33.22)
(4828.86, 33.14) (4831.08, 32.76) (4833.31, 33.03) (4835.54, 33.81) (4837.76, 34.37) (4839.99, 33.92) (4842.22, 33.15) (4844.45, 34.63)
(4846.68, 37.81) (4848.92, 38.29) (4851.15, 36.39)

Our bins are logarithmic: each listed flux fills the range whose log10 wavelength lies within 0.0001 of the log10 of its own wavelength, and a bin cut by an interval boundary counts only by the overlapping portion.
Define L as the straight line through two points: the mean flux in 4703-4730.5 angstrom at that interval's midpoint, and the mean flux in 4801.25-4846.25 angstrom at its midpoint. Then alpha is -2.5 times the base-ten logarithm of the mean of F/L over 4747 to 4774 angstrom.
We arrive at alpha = 0.167 mag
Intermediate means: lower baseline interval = 38.3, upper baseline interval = 33.8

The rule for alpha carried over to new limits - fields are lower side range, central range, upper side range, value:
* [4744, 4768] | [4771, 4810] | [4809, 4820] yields 0.16 mag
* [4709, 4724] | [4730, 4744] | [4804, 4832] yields 0.12 mag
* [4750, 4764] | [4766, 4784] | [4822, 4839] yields 0.28 mag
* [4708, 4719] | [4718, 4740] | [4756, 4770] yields -0.03 mag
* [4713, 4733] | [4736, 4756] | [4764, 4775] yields -0.14 mag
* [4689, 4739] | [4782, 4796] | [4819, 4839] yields 0.26 mag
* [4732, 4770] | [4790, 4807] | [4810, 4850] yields 0.09 mag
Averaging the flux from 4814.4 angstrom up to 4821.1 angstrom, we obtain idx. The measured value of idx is 33.7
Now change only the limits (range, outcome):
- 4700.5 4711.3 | 37.6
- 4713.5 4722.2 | 38.4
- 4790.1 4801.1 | 29.3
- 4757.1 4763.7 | 30.4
